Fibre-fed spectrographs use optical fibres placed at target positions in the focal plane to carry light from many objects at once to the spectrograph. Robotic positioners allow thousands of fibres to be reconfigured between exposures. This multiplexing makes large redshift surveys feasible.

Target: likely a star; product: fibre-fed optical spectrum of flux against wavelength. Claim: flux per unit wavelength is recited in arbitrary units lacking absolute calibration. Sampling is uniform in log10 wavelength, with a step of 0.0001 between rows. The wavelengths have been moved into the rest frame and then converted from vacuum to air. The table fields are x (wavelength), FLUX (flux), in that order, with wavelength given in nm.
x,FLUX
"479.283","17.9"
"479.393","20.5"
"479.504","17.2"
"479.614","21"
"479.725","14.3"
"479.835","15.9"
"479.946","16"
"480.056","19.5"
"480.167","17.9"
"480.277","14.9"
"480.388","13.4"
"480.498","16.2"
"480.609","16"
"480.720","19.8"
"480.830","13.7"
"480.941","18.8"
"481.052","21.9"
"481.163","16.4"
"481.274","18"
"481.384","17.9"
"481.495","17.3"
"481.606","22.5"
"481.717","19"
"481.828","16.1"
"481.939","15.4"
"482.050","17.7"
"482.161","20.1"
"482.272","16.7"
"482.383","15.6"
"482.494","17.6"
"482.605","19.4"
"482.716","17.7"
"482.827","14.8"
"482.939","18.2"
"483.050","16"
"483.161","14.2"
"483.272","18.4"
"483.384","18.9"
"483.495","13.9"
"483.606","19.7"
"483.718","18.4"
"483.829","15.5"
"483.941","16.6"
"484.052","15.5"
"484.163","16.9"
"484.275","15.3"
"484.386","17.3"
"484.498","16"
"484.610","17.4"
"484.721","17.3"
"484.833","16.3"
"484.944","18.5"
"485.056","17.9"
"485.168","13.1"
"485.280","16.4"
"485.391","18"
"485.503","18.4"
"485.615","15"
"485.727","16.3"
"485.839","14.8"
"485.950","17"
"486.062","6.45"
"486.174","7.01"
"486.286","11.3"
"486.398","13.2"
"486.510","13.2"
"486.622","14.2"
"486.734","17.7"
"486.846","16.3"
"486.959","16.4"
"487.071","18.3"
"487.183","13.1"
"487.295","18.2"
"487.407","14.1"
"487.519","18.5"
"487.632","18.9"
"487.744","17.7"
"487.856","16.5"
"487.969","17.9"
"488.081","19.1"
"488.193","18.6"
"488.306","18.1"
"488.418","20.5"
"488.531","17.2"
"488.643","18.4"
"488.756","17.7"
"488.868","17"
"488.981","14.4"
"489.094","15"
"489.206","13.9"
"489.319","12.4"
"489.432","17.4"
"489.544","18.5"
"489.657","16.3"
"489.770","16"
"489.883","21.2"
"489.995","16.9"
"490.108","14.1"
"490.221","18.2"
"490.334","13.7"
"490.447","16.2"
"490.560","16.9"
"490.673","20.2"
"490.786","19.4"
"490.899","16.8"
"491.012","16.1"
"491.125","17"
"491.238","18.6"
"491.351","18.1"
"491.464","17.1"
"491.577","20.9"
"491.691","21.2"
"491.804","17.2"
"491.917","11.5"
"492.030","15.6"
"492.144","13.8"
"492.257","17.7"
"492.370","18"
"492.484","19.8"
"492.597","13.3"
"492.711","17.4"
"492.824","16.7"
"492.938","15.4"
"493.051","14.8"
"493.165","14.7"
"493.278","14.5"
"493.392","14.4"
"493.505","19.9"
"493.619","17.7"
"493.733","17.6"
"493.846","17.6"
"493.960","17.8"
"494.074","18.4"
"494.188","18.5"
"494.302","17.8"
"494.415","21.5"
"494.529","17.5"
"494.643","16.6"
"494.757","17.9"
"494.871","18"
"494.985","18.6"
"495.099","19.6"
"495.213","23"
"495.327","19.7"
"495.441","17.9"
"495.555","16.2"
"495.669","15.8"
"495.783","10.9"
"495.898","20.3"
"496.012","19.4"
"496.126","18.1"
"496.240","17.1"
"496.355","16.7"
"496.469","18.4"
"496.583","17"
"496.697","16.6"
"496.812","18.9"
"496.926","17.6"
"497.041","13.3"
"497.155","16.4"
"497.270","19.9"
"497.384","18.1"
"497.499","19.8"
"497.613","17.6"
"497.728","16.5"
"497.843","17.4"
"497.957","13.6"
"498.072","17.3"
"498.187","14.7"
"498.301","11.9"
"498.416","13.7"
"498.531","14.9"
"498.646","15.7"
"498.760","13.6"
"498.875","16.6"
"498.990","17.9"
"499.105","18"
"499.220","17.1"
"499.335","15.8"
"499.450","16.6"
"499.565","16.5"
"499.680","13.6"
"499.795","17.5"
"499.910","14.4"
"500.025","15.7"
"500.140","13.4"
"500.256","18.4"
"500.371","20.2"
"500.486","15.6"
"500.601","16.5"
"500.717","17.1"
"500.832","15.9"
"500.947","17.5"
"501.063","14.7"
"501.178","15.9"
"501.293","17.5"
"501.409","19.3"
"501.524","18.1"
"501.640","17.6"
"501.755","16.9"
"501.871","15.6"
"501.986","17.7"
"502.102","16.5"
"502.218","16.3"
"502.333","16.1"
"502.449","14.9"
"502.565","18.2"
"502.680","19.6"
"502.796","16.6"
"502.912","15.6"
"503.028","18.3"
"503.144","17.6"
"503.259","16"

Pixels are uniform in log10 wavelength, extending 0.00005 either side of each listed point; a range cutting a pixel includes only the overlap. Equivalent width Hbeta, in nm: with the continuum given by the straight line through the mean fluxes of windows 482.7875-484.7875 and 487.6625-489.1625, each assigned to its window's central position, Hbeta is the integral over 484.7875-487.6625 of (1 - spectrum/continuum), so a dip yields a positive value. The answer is 0.31 nm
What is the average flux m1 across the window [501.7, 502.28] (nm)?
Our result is 16.6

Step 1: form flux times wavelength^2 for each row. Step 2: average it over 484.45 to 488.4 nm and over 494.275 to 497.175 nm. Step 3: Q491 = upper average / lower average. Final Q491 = 1.2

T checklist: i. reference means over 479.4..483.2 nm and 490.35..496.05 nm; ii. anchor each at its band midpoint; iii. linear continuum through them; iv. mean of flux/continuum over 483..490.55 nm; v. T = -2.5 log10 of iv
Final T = 0.07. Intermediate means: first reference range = 17.3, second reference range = 17.4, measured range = 16.3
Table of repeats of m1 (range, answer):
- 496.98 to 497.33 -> 16.6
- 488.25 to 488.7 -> 18.5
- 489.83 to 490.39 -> 16.8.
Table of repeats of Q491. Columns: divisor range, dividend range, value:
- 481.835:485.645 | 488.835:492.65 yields 1.02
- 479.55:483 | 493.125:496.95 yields 1.08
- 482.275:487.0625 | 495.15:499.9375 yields 1.11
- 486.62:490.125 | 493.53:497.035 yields 1.09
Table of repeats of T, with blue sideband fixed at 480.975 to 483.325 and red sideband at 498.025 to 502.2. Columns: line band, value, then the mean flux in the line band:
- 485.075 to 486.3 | 0.222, 14.2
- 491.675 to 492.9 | 0.032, 16.4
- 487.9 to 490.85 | 0.000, 17.1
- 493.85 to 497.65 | -0.081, 17.9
